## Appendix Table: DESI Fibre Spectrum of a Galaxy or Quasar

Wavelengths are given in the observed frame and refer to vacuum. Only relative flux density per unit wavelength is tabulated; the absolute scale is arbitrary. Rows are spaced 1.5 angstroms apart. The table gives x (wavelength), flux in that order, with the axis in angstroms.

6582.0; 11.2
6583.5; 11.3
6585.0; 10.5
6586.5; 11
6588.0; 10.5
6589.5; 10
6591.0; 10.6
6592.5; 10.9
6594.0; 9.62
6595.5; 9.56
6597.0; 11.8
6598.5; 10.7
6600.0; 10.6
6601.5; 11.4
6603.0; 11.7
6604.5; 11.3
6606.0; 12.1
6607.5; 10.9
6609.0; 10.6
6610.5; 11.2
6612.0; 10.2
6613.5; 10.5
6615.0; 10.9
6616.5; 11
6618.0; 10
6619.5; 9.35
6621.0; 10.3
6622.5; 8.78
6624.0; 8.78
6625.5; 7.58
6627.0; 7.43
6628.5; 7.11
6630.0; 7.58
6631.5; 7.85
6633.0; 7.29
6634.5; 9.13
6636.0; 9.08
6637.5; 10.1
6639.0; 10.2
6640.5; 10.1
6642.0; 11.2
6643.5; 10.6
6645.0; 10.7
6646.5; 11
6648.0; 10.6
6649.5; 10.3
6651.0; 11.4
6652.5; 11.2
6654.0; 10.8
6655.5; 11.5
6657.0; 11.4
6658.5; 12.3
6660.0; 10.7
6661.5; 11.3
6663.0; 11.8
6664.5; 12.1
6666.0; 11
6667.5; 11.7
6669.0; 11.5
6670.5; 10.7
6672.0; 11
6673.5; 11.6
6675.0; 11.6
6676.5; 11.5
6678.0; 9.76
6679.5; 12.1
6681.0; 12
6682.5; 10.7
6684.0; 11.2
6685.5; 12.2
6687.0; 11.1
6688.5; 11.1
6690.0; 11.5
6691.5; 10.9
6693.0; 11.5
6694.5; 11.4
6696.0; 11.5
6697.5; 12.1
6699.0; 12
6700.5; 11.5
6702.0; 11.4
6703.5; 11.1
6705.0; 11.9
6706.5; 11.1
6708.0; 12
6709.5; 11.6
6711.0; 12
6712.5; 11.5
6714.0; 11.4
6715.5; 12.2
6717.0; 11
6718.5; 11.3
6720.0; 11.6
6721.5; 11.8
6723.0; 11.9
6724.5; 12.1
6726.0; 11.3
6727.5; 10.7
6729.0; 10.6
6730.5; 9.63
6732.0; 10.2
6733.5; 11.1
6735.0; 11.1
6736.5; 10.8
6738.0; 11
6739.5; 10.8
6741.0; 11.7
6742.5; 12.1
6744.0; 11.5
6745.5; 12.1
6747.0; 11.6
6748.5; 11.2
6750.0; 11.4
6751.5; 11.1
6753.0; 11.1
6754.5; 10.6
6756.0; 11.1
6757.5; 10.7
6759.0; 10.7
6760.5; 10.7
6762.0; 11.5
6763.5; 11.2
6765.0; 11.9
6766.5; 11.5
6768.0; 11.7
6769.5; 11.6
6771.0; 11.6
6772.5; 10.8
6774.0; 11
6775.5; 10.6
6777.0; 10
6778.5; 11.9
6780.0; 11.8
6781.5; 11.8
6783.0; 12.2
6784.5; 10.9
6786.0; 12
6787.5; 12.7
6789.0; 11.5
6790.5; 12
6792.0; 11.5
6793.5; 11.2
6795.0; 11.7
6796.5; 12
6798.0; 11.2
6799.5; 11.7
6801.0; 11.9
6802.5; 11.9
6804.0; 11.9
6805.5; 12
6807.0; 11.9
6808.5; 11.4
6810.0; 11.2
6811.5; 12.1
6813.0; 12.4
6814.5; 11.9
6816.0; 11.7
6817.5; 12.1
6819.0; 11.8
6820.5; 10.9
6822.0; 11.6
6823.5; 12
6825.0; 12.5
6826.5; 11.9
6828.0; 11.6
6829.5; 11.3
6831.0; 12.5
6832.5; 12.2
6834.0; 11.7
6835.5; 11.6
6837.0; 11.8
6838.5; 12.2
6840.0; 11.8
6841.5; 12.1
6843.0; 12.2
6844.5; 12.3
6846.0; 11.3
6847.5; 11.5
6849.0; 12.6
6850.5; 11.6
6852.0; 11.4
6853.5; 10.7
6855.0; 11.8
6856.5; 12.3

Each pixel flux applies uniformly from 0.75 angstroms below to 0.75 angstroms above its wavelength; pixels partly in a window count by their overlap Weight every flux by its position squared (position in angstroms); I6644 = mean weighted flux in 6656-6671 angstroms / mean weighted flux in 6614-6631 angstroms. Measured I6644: 1.3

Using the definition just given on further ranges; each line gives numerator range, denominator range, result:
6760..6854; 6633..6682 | 1.12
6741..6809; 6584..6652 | 1.19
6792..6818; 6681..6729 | 1.05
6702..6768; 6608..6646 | 1.23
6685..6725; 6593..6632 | 1.19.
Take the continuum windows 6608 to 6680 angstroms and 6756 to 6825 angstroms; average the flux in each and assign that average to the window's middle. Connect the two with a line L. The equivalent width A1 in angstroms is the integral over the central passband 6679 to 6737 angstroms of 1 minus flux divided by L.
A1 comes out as -2.8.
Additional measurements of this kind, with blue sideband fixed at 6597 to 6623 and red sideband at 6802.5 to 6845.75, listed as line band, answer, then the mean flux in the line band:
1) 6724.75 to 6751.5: 0.7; 11.1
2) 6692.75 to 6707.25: -0.4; 11.6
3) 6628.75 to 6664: 2.0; 10.3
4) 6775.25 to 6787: 0.2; 11.5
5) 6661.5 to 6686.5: -0.7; 11.4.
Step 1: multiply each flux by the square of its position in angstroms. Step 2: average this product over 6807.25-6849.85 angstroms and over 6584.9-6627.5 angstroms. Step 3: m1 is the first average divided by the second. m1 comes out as 1.2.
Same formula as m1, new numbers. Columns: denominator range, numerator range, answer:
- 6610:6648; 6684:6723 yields 1.24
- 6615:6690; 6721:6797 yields 1.12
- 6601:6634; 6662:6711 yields 1.21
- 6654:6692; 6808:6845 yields 1.09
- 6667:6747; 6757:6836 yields 1.05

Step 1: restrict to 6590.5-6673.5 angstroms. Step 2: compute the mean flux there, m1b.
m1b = 10.4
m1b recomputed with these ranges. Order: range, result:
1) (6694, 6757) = 11.4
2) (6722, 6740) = 10.9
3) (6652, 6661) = 11.3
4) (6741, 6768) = 11.3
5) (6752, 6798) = 11.4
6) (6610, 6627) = 9.74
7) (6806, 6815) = 11.8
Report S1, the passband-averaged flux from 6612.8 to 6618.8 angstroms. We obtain 10.6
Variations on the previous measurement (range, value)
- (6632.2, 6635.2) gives 8.19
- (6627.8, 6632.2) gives 7.51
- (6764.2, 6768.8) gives 11.7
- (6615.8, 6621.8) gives 10.1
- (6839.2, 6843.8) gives 12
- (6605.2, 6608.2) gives 11.5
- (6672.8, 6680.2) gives 11.3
